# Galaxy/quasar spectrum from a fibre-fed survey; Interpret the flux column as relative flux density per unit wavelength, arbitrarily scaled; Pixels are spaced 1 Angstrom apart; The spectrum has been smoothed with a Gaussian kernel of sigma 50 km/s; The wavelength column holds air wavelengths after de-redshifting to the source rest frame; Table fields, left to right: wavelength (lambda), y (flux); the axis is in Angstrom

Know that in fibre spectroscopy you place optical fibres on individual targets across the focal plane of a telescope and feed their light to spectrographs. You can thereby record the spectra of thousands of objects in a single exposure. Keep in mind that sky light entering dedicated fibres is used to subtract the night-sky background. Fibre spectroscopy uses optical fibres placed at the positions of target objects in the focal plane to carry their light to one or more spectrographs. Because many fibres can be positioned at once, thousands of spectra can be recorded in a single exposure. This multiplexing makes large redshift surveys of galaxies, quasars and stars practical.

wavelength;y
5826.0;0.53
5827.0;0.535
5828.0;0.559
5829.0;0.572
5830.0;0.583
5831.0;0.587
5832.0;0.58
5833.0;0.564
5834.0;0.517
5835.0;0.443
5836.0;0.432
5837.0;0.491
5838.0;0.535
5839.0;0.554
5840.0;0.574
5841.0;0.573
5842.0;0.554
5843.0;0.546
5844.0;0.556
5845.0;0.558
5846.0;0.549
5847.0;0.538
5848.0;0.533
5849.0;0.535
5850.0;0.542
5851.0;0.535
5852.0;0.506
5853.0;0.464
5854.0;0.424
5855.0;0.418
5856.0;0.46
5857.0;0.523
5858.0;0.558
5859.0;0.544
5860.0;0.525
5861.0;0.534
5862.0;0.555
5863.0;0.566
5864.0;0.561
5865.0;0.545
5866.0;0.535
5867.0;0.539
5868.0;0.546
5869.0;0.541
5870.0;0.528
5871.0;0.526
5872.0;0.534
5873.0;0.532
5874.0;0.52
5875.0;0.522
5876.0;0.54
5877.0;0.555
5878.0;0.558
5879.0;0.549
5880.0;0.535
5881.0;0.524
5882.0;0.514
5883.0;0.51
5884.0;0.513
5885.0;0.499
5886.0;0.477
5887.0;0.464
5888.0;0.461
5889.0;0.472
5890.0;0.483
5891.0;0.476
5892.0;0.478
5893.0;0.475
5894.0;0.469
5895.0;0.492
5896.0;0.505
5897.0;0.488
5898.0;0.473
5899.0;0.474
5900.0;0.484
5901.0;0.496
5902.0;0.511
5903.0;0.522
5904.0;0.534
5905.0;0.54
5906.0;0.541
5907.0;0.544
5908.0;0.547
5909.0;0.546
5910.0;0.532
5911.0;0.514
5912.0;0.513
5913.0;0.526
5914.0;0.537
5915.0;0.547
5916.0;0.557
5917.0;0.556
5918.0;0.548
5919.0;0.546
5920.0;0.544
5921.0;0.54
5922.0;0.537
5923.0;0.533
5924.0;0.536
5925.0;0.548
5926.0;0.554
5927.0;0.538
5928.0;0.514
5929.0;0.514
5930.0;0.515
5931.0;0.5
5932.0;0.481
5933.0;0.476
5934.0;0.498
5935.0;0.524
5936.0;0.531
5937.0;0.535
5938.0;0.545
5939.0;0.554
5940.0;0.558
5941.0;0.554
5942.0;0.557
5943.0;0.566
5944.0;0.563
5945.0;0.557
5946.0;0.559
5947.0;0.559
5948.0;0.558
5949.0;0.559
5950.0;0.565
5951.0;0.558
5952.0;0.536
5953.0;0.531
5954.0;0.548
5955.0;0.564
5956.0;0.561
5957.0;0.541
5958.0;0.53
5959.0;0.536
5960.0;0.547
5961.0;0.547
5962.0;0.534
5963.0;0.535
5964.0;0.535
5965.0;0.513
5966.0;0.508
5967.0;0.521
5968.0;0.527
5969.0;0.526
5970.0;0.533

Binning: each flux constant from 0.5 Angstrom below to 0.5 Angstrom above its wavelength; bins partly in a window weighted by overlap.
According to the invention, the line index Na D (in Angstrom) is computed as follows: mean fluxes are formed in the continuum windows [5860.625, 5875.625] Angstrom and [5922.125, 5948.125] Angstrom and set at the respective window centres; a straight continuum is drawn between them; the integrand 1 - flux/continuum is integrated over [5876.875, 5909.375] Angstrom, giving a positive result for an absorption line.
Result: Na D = 1.9 Angstrom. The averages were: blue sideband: 0.539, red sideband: 0.535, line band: 0.506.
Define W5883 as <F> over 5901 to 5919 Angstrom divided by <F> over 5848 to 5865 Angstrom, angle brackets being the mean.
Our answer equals 1.0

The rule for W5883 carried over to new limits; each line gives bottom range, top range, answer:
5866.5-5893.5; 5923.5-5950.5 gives 1.05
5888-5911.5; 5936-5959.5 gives 1.10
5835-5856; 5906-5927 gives 1.04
